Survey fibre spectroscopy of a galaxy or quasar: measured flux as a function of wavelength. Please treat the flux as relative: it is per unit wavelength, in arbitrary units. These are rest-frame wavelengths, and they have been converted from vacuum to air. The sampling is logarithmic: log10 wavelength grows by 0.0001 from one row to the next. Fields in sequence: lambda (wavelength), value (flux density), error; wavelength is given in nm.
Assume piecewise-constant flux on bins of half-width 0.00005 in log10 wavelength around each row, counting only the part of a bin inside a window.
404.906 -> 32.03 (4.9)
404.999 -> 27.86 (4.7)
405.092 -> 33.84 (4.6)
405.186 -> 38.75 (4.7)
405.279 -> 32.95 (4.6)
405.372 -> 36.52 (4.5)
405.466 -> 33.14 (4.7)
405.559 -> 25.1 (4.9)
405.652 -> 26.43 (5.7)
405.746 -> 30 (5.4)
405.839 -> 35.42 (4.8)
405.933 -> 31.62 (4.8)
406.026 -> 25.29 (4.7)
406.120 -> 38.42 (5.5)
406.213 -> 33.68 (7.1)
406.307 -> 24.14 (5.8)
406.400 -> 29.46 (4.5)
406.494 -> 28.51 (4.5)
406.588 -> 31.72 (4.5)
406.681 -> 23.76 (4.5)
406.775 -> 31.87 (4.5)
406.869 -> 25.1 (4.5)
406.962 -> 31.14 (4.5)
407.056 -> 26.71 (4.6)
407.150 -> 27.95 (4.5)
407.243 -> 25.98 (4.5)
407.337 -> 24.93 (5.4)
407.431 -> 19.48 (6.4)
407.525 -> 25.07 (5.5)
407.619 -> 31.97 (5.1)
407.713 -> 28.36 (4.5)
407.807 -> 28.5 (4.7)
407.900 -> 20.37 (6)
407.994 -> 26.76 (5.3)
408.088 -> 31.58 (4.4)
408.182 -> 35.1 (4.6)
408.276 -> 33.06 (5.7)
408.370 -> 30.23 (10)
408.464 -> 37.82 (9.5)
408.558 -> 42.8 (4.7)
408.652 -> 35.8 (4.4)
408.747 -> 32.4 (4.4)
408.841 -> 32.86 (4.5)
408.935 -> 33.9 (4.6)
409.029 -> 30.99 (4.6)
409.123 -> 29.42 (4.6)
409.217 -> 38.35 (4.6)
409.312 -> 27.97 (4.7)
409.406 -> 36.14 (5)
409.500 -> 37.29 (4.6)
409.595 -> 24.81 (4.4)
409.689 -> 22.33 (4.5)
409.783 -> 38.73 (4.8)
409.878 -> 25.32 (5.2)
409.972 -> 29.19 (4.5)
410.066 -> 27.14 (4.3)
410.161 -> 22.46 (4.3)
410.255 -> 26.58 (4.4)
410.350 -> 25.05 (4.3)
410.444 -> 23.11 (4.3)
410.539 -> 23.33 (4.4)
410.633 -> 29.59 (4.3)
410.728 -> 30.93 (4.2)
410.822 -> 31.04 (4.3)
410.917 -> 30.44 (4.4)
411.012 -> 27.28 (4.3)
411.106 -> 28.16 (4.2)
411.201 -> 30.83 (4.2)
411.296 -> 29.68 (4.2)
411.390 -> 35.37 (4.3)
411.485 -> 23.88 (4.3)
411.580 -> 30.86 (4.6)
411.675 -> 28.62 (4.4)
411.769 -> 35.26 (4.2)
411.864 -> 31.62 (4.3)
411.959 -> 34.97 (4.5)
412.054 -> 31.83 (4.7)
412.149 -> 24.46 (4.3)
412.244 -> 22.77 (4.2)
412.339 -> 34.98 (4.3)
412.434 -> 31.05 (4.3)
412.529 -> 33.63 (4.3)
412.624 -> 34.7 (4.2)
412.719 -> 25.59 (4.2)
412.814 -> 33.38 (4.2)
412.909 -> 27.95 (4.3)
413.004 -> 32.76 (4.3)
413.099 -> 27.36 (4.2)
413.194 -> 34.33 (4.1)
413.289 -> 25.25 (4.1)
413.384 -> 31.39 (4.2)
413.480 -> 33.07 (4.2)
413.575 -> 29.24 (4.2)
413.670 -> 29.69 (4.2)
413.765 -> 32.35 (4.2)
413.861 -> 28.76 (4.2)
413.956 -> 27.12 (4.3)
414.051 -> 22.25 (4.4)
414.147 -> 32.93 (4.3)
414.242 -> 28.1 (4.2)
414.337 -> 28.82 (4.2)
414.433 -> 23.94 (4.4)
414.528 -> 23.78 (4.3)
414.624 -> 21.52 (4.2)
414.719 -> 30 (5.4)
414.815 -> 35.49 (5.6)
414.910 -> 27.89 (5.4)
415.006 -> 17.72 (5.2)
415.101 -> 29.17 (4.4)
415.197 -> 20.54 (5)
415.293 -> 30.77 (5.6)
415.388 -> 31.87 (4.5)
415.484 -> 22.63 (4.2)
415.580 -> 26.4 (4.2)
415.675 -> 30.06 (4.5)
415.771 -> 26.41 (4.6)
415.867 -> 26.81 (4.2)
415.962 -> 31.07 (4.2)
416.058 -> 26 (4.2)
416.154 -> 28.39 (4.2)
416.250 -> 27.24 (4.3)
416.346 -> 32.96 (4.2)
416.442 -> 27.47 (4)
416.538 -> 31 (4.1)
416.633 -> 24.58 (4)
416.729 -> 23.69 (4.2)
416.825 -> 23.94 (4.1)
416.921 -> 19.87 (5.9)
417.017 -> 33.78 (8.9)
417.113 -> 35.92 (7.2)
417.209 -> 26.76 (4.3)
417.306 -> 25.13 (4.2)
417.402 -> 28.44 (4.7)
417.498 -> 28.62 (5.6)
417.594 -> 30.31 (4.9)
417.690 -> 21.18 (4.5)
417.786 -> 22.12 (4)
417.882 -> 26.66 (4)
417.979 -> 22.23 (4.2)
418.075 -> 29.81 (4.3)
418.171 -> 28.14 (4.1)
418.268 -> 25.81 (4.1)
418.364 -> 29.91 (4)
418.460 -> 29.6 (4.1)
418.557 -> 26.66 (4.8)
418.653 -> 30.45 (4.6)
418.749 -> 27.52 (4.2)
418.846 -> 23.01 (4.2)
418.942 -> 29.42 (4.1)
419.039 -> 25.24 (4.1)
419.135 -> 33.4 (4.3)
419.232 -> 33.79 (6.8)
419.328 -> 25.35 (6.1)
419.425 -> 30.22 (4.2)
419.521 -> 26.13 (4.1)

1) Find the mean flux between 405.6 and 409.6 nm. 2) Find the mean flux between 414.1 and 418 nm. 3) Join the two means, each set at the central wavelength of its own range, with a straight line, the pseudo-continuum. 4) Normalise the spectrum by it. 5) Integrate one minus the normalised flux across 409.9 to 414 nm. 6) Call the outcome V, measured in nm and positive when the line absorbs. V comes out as -0.109 nm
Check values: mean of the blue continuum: 30.4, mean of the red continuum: 27.2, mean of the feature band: 29.4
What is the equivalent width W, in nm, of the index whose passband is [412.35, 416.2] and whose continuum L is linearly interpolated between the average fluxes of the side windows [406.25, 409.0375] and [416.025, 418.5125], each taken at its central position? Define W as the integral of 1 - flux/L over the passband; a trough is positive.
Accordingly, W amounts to -0.07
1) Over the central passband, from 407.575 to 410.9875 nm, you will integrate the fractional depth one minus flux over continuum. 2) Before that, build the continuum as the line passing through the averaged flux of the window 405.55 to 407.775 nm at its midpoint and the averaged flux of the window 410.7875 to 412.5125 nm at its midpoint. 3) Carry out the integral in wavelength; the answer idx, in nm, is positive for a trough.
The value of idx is -0.11 nm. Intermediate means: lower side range 28.5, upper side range 30.2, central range 30.3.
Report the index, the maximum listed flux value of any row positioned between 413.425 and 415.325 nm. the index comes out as 35.49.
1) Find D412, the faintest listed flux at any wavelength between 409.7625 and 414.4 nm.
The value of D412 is 22.25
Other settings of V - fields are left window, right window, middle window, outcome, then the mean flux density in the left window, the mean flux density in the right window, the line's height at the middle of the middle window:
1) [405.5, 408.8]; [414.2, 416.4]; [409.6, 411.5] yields 0.04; 29.6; 27.3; 28.7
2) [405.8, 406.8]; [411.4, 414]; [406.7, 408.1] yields 0.16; 30.3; 30.3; 30.3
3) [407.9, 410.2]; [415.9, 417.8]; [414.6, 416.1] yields 0.06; 31.6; 27.5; 28.3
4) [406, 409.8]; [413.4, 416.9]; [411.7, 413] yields -0.11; 30.2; 27.6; 28.6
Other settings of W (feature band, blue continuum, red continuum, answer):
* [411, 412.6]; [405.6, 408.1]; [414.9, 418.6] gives -0.16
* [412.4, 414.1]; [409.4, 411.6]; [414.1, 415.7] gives -0.14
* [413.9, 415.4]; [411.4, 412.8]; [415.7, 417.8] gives 0.10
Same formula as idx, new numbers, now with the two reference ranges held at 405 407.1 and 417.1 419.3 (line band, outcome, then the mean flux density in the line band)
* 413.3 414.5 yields 0.00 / 28.8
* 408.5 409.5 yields -0.15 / 34.3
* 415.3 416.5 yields 0.00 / 28.2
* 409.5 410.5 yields 0.09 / 26.9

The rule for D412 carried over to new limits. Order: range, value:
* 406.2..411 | 19.48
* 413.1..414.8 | 21.52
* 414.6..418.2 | 17.72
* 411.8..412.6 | 22.77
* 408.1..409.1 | 30.23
